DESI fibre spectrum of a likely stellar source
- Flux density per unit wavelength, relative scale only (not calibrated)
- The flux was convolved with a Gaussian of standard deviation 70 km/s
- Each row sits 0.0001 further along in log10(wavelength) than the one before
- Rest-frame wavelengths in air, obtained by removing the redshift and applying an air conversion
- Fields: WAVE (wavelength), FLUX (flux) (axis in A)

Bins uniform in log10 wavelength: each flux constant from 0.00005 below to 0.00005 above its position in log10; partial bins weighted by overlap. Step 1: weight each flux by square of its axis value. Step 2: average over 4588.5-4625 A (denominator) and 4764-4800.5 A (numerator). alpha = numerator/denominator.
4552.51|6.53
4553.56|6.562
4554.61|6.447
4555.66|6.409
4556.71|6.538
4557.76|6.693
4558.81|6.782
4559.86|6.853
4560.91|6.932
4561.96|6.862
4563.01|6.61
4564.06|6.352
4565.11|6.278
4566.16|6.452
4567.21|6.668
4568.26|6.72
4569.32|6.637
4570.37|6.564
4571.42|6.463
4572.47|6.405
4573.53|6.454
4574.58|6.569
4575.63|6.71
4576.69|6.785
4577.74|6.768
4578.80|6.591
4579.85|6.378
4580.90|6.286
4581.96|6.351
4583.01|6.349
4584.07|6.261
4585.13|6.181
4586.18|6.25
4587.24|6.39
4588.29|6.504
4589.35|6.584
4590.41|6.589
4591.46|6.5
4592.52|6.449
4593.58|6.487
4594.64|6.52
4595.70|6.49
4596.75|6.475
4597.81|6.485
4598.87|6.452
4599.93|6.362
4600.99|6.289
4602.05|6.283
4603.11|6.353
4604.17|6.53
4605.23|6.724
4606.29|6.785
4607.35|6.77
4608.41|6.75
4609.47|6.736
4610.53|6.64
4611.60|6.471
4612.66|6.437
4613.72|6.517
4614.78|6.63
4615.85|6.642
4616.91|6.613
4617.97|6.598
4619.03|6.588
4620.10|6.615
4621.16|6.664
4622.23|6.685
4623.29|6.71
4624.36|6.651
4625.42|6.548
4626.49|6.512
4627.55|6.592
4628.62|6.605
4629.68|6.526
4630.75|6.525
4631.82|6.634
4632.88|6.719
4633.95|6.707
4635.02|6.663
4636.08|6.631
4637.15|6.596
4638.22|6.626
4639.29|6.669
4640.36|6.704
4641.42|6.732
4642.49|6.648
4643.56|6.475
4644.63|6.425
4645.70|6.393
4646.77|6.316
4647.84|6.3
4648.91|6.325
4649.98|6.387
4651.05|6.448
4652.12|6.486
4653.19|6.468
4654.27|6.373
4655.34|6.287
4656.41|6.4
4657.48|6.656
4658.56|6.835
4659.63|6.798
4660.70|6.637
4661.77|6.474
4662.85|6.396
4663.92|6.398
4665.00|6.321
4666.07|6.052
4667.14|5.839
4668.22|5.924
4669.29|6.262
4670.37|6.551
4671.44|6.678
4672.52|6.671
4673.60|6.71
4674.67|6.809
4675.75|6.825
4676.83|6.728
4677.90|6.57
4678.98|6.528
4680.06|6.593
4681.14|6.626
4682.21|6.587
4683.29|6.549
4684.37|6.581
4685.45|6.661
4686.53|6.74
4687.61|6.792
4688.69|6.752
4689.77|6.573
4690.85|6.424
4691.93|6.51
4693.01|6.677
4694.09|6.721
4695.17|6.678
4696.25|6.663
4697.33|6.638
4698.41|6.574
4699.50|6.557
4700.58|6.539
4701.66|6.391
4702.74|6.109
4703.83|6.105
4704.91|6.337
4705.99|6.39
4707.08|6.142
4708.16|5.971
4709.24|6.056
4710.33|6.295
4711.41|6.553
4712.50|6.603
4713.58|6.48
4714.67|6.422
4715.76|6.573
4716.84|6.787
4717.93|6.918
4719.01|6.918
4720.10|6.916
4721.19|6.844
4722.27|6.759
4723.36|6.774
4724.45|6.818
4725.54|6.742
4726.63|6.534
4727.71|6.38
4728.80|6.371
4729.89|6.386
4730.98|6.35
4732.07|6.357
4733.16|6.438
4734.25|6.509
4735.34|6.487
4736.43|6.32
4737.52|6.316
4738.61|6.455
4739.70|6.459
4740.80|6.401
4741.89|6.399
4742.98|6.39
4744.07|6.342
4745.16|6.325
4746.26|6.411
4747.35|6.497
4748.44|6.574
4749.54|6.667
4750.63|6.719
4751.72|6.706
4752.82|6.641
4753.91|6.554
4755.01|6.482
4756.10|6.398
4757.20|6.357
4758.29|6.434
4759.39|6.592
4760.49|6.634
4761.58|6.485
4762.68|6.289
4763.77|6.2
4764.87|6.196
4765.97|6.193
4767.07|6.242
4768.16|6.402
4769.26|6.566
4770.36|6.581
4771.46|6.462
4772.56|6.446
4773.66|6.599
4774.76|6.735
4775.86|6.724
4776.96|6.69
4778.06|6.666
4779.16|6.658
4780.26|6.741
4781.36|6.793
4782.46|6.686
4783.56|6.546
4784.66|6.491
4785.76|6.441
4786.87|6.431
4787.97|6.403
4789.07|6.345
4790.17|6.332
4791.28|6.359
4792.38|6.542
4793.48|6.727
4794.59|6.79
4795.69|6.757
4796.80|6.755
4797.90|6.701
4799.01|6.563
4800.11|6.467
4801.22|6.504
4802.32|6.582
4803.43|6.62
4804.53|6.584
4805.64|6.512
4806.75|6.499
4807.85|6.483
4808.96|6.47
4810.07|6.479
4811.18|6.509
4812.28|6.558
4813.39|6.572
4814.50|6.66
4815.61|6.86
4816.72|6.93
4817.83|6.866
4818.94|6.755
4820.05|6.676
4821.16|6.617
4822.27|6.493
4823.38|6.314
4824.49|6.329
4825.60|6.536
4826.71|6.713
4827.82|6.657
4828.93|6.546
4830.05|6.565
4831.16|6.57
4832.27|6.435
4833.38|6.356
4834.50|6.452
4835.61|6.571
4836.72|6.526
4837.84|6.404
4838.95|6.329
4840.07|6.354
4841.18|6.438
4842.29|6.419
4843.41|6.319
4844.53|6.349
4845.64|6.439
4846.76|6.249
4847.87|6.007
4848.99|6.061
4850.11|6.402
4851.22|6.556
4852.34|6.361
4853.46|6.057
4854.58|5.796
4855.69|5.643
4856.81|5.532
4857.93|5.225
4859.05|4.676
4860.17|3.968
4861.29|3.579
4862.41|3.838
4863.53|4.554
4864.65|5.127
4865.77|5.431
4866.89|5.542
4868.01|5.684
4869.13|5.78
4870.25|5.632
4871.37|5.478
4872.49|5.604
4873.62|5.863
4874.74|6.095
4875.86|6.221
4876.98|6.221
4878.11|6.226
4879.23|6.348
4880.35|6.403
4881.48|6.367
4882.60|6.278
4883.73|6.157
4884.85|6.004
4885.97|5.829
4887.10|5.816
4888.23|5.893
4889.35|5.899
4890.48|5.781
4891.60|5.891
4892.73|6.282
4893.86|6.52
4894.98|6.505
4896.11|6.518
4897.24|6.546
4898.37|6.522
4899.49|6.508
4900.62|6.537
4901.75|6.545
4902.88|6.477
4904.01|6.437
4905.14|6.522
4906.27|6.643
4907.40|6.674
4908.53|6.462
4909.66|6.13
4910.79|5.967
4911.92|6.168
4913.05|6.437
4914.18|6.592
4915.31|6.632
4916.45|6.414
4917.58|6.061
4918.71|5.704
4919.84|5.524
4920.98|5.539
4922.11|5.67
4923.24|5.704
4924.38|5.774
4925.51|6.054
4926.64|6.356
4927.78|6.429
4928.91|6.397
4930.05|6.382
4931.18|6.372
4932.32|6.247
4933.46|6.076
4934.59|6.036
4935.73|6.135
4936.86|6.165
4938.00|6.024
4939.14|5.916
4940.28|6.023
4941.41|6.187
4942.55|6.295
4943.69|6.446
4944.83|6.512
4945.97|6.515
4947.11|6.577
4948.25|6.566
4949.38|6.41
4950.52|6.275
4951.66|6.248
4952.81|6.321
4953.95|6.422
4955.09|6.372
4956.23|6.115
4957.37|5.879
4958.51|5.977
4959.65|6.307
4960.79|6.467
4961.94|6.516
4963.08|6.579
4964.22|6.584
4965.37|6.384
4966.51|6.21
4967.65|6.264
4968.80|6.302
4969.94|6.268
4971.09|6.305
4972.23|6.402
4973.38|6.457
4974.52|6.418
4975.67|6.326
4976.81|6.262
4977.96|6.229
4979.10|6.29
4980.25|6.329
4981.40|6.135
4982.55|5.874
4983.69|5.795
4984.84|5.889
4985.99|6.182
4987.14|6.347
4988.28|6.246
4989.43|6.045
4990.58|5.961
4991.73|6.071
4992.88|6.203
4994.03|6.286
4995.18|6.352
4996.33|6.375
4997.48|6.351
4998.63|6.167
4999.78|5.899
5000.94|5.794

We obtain 1.1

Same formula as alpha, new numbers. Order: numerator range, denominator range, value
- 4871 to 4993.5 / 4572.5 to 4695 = 1.08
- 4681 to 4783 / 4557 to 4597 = 1.07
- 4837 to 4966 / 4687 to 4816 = 0.99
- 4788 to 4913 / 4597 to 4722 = 1.03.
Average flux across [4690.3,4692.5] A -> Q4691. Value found 6.47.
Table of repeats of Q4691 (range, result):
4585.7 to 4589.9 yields 6.43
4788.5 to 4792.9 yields 6.4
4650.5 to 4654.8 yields 6.44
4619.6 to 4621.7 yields 6.63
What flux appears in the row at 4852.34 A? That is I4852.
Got 6.361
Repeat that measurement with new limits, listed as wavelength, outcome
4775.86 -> 6.724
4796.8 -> 6.755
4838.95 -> 6.329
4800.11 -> 6.467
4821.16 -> 6.617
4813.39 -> 6.572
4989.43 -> 6.045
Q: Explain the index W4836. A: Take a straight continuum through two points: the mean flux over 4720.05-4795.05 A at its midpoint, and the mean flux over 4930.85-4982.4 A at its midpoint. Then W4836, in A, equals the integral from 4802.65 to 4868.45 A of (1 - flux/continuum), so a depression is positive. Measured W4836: 2.8 A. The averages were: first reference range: 6.51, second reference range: 6.29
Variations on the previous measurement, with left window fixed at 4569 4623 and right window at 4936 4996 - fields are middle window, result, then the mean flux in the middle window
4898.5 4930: 0.3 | 6.24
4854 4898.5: 4.2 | 5.73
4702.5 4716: 0.3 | 6.31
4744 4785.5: -0.8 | 6.52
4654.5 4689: -0.4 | 6.54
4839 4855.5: 0.2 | 6.26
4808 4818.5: -0.5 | 6.65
